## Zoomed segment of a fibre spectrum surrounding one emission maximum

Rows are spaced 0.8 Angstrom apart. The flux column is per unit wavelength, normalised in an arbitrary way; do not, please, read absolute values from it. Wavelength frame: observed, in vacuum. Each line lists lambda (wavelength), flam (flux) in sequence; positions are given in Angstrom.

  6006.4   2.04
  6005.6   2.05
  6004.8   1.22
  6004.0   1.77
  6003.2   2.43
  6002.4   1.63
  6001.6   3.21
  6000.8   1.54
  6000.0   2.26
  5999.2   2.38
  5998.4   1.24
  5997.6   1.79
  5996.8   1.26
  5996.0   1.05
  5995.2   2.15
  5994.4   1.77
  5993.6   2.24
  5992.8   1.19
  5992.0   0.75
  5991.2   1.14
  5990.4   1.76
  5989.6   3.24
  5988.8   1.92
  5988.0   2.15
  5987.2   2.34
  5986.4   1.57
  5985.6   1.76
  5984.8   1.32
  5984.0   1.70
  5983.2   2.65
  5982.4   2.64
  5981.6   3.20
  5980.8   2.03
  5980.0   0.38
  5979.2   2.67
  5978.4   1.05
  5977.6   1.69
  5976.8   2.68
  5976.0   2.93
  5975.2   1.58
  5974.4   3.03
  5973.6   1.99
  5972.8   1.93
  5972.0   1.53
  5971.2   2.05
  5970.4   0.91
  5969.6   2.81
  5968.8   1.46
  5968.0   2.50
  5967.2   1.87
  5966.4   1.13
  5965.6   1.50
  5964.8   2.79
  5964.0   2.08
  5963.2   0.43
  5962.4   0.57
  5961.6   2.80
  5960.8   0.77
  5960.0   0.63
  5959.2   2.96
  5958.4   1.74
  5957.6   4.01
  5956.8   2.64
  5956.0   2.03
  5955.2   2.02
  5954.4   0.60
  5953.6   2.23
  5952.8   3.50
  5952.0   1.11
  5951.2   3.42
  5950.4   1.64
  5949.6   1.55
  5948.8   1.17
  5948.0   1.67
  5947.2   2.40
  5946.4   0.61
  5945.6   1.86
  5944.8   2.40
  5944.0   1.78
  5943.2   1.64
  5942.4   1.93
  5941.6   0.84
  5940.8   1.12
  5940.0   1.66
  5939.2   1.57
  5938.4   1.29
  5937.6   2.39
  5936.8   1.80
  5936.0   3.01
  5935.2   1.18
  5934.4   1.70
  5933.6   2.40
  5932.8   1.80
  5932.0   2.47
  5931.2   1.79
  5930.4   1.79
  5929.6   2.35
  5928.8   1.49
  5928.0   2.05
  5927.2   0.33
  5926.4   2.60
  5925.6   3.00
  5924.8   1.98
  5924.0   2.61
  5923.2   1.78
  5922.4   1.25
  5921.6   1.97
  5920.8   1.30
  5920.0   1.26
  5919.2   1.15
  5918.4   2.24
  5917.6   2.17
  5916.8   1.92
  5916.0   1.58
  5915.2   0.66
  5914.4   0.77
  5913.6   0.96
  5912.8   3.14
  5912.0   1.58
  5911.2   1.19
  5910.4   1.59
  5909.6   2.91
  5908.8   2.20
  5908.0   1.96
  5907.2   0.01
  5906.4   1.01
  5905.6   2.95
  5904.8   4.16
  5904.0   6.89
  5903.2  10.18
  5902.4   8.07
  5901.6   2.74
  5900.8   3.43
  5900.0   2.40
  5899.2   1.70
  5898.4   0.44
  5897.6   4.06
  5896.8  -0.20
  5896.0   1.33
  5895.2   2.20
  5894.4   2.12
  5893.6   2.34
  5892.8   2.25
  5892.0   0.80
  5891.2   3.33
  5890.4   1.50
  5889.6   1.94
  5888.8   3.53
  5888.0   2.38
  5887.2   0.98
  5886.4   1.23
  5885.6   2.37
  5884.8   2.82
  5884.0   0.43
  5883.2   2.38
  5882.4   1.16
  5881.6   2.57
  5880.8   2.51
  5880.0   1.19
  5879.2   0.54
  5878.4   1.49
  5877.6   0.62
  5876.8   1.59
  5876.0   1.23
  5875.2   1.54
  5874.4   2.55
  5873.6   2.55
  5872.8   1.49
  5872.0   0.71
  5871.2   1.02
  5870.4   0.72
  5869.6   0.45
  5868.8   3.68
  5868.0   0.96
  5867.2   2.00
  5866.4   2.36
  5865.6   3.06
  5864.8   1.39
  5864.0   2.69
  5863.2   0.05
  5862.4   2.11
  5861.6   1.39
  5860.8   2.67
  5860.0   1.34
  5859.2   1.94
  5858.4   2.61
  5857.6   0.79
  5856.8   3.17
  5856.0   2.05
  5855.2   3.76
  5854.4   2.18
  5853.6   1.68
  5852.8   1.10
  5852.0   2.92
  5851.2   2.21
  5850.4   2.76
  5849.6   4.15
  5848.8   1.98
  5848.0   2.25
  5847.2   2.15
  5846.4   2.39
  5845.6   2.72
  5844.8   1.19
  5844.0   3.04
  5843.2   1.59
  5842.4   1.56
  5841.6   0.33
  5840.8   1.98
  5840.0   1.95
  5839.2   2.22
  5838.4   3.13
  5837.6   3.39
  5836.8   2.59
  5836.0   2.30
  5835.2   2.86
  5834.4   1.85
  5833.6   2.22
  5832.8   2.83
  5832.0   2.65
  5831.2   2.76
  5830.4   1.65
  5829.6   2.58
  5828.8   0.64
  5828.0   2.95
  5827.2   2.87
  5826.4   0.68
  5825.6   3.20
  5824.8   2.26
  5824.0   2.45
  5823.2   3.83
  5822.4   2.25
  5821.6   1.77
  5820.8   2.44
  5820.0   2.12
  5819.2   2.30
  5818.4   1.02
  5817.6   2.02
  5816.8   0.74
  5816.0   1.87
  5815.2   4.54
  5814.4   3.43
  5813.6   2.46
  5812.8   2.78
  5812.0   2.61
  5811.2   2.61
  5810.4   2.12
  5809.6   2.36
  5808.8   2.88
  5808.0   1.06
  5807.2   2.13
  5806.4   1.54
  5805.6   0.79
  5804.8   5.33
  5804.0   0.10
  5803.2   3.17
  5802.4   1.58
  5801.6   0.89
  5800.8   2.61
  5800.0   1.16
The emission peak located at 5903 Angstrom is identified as H-beta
